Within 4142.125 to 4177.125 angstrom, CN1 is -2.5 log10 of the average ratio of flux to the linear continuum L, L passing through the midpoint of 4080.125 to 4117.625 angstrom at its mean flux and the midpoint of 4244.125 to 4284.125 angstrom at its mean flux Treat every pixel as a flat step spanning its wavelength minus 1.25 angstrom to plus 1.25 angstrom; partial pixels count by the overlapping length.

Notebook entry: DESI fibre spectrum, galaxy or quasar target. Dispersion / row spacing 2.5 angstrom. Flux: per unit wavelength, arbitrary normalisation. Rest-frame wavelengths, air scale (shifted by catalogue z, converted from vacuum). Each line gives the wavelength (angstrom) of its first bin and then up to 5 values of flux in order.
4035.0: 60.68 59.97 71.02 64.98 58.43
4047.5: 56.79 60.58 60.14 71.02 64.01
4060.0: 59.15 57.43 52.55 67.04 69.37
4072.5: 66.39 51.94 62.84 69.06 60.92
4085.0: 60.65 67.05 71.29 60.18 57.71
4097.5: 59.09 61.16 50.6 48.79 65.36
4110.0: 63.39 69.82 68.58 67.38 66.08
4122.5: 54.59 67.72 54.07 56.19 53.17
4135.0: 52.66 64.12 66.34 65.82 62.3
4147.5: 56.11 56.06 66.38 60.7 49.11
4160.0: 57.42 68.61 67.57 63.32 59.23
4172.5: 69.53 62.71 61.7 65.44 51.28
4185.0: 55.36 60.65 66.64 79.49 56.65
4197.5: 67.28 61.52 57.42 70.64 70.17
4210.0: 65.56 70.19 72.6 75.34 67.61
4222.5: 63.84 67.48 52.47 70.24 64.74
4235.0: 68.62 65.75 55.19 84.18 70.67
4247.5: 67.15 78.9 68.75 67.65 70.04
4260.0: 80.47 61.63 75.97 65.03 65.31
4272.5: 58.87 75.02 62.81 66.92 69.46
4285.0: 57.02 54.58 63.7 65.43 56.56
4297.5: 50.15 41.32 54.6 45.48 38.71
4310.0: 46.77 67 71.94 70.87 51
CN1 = 0.05 mag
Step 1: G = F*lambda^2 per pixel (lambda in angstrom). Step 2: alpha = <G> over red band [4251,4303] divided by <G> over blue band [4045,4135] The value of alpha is 1.1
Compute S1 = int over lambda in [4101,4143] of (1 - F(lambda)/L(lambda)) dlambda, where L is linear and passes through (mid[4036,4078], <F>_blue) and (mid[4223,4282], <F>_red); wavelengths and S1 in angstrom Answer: 2.1 angstrom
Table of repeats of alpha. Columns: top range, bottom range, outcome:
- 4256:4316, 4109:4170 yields 1.06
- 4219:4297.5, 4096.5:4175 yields 1.15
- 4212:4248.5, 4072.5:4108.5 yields 1.19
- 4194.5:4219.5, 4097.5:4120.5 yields 1.13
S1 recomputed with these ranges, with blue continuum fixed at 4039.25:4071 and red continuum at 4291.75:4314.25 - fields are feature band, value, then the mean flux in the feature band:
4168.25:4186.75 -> -1.2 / 60.8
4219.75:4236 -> -2.9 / 64.8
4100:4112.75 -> 0.3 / 58.9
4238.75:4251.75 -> -4.0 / 71.1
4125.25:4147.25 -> -0.2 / 59.6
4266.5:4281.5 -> -3.6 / 65.7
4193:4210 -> -2.6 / 64.8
